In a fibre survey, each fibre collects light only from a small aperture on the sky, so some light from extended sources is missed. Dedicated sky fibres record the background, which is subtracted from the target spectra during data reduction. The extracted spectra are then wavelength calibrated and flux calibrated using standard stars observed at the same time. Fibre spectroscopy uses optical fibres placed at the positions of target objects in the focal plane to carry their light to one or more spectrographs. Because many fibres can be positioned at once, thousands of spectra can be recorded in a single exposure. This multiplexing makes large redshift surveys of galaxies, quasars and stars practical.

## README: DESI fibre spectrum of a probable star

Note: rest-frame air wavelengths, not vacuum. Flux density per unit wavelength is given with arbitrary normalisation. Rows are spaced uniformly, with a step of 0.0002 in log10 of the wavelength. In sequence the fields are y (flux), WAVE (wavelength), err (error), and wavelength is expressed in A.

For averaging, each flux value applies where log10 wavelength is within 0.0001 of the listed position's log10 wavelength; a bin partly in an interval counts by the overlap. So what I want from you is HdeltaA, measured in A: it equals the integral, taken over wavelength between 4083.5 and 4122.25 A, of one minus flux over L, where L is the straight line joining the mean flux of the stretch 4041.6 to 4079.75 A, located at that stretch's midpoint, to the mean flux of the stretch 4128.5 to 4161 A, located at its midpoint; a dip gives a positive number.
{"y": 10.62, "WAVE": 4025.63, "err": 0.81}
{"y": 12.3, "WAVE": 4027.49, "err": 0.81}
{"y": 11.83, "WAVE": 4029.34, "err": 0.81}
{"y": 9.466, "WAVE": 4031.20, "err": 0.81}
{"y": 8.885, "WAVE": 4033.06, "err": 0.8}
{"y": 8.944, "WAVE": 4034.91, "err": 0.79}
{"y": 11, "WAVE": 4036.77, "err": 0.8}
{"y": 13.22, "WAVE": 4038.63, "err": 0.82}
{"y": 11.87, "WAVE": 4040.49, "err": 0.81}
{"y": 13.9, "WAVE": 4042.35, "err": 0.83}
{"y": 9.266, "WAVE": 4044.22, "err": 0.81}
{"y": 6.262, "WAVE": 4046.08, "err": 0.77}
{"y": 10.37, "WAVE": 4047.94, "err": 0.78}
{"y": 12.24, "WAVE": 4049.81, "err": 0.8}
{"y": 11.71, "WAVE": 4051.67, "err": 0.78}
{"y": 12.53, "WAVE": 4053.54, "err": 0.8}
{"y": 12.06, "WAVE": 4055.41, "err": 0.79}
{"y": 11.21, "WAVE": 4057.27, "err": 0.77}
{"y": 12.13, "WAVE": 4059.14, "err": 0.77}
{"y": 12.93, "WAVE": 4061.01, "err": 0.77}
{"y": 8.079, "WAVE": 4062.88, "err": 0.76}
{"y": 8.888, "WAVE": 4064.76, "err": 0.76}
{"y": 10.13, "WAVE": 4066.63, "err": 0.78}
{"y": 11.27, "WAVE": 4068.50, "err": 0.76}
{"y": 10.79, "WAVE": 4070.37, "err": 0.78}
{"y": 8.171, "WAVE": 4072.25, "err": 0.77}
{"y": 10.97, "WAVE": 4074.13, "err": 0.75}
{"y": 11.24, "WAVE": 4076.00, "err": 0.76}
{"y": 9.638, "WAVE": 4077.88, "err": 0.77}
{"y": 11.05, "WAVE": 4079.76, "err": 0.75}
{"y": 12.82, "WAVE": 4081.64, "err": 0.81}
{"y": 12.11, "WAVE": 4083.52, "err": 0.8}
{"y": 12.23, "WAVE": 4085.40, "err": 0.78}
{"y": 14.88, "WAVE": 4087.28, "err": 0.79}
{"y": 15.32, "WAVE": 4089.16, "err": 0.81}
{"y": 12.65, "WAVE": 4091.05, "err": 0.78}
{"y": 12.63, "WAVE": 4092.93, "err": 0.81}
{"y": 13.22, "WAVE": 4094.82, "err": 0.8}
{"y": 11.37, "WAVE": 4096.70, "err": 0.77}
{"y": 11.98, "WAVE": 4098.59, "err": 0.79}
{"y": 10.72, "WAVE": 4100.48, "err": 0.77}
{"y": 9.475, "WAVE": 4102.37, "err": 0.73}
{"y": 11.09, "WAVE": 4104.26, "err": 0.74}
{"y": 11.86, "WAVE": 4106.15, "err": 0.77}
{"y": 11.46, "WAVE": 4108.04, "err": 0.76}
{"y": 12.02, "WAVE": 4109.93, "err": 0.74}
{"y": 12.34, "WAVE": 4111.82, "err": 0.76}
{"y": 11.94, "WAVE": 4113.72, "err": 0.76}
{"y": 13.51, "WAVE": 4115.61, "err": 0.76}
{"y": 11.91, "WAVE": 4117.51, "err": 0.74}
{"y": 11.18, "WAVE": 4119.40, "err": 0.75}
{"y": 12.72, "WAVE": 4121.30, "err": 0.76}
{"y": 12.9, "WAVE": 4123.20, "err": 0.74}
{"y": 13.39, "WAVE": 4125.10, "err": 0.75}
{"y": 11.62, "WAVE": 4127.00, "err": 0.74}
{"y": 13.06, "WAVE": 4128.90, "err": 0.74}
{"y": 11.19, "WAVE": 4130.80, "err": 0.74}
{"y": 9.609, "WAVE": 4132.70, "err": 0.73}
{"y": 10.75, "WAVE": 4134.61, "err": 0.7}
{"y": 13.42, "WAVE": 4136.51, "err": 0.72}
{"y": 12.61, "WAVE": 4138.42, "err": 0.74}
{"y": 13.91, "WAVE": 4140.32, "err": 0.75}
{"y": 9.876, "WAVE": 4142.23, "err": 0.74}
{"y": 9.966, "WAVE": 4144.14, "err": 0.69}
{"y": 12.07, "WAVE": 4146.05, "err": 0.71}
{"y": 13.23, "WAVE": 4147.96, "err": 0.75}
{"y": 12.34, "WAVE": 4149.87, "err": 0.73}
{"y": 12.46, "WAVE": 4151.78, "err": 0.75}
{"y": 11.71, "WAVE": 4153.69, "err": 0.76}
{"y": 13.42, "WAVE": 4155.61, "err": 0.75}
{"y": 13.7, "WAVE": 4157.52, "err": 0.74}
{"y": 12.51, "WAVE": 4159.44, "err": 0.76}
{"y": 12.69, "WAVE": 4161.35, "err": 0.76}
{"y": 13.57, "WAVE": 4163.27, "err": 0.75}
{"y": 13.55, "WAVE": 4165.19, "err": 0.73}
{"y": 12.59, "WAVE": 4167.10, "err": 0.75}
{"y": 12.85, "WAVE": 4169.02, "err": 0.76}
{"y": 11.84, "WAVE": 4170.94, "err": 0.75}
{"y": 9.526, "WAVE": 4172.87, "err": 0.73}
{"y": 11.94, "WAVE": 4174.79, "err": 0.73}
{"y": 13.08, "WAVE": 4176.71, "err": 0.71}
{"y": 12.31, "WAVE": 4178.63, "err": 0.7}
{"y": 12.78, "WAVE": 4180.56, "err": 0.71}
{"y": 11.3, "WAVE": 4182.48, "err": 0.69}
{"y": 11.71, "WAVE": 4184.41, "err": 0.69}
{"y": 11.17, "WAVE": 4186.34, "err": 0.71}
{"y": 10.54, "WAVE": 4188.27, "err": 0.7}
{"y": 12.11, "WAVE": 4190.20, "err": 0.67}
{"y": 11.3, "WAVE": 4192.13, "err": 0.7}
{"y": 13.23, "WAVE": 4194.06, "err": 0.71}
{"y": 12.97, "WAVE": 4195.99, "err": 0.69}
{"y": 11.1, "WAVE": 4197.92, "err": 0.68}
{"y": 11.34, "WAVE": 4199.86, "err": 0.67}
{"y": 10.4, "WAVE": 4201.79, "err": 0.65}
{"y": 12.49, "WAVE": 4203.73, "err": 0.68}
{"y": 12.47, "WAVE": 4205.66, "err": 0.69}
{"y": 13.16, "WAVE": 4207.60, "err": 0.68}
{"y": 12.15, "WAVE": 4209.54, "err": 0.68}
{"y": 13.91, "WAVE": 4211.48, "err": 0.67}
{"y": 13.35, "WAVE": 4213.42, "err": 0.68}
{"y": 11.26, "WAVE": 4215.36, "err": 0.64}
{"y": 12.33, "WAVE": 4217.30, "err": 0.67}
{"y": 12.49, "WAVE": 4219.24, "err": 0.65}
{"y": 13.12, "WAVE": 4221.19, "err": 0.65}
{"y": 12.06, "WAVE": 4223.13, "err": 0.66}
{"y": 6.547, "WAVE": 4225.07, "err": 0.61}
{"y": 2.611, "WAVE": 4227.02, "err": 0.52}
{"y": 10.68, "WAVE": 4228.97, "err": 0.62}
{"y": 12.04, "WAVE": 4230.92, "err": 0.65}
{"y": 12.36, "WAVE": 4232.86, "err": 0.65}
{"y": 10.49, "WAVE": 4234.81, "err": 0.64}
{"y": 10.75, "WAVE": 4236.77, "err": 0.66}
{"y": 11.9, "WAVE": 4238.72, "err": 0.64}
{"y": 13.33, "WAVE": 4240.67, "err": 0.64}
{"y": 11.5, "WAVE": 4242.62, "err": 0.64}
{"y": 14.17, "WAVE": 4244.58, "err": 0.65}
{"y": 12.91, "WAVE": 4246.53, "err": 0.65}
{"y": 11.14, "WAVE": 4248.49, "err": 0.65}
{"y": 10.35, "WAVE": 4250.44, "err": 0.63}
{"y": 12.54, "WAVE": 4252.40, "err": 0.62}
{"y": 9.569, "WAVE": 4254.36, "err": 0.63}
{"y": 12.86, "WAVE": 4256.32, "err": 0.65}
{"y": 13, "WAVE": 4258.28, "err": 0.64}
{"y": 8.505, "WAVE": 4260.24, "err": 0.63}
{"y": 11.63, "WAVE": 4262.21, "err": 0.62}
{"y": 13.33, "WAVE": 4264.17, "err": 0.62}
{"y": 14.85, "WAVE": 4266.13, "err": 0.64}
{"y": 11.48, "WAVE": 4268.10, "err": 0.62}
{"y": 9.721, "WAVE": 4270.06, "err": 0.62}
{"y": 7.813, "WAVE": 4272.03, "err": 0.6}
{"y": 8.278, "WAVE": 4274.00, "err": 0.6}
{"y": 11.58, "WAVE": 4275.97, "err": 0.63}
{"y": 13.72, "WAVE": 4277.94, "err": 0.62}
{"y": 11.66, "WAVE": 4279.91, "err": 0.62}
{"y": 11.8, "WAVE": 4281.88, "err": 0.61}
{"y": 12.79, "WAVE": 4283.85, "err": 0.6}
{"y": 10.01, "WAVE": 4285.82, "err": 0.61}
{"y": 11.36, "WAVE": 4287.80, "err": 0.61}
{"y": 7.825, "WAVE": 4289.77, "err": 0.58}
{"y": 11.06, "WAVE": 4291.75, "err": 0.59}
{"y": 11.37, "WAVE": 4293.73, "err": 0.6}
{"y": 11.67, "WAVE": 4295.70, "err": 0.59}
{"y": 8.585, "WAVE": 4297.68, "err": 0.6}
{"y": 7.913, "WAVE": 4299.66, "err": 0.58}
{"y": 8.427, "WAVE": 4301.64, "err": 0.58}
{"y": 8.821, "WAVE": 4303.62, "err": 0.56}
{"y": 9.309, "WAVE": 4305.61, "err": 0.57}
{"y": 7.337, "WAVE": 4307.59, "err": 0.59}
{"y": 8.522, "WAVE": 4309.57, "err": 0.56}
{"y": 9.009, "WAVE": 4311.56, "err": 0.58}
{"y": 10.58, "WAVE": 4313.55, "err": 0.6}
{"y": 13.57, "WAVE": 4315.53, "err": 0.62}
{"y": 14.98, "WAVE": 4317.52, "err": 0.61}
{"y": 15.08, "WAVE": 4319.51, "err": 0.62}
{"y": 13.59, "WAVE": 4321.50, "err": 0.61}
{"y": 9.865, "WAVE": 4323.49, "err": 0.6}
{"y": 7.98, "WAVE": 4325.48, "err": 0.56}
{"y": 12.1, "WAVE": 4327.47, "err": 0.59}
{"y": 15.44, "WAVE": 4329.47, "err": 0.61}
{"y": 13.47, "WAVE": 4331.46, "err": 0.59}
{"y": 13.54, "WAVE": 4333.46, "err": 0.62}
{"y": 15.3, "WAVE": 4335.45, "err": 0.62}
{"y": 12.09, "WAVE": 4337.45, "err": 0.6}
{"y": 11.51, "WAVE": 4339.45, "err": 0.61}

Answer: -2.8 A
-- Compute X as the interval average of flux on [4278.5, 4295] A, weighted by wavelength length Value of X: 11.1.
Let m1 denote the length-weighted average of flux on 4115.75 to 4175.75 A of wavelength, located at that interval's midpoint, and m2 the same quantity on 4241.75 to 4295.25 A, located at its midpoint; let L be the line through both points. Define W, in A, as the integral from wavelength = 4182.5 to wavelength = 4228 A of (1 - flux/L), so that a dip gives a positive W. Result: 1.3 A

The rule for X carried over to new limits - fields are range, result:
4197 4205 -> 11.4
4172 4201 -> 11.8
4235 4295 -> 11.4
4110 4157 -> 12.1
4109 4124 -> 12.3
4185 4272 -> 11.6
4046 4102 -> 11.4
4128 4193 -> 12.1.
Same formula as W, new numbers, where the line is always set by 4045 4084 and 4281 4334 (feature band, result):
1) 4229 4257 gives -2.3 A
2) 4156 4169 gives -2.7 A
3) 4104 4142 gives -4.5 A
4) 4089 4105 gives -1.6 A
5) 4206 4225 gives -2.6 A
